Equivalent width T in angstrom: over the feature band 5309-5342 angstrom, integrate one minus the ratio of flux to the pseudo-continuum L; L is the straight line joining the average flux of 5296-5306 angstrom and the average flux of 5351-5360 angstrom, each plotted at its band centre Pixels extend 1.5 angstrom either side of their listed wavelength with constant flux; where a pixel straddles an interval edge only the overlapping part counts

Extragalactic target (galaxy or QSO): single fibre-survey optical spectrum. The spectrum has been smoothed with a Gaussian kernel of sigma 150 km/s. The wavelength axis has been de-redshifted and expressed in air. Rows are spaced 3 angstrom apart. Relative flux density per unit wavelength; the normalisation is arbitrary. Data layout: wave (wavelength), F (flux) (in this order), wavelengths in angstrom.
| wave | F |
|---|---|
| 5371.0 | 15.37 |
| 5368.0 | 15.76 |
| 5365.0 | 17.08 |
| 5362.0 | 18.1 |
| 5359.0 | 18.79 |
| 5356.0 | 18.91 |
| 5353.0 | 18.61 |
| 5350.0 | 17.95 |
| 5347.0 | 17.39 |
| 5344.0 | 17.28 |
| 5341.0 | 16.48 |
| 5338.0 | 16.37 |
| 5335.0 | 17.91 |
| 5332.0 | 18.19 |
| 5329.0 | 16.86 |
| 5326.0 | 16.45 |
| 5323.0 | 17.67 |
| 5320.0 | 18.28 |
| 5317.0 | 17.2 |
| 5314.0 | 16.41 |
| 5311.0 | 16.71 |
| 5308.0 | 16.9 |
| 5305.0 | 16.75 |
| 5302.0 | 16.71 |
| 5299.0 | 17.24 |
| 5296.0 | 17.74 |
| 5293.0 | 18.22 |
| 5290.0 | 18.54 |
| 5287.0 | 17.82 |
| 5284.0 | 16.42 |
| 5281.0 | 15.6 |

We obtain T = 1.2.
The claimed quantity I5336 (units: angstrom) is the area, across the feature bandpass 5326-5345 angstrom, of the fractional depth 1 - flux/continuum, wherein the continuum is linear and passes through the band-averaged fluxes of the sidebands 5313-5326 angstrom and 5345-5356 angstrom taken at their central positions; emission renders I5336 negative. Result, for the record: 0.6 angstrom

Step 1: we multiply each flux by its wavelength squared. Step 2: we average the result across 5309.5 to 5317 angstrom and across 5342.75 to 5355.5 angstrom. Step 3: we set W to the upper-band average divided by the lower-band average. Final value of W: 1.1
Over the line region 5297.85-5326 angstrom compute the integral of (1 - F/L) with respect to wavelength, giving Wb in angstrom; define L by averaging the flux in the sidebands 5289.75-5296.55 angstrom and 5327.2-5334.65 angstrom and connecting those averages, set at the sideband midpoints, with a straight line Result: 1.24 angstrom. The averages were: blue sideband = 18.2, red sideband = 17.5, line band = 17.1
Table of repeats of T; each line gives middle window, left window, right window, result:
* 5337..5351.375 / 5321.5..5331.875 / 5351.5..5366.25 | 0.5 angstrom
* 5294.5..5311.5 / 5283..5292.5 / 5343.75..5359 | 0.8 angstrom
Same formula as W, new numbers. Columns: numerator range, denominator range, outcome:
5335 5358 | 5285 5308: 1.03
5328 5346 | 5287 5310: 1.00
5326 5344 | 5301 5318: 1.03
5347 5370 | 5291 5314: 1.06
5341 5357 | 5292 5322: 1.05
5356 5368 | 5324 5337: 1.04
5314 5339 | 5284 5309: 1.01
